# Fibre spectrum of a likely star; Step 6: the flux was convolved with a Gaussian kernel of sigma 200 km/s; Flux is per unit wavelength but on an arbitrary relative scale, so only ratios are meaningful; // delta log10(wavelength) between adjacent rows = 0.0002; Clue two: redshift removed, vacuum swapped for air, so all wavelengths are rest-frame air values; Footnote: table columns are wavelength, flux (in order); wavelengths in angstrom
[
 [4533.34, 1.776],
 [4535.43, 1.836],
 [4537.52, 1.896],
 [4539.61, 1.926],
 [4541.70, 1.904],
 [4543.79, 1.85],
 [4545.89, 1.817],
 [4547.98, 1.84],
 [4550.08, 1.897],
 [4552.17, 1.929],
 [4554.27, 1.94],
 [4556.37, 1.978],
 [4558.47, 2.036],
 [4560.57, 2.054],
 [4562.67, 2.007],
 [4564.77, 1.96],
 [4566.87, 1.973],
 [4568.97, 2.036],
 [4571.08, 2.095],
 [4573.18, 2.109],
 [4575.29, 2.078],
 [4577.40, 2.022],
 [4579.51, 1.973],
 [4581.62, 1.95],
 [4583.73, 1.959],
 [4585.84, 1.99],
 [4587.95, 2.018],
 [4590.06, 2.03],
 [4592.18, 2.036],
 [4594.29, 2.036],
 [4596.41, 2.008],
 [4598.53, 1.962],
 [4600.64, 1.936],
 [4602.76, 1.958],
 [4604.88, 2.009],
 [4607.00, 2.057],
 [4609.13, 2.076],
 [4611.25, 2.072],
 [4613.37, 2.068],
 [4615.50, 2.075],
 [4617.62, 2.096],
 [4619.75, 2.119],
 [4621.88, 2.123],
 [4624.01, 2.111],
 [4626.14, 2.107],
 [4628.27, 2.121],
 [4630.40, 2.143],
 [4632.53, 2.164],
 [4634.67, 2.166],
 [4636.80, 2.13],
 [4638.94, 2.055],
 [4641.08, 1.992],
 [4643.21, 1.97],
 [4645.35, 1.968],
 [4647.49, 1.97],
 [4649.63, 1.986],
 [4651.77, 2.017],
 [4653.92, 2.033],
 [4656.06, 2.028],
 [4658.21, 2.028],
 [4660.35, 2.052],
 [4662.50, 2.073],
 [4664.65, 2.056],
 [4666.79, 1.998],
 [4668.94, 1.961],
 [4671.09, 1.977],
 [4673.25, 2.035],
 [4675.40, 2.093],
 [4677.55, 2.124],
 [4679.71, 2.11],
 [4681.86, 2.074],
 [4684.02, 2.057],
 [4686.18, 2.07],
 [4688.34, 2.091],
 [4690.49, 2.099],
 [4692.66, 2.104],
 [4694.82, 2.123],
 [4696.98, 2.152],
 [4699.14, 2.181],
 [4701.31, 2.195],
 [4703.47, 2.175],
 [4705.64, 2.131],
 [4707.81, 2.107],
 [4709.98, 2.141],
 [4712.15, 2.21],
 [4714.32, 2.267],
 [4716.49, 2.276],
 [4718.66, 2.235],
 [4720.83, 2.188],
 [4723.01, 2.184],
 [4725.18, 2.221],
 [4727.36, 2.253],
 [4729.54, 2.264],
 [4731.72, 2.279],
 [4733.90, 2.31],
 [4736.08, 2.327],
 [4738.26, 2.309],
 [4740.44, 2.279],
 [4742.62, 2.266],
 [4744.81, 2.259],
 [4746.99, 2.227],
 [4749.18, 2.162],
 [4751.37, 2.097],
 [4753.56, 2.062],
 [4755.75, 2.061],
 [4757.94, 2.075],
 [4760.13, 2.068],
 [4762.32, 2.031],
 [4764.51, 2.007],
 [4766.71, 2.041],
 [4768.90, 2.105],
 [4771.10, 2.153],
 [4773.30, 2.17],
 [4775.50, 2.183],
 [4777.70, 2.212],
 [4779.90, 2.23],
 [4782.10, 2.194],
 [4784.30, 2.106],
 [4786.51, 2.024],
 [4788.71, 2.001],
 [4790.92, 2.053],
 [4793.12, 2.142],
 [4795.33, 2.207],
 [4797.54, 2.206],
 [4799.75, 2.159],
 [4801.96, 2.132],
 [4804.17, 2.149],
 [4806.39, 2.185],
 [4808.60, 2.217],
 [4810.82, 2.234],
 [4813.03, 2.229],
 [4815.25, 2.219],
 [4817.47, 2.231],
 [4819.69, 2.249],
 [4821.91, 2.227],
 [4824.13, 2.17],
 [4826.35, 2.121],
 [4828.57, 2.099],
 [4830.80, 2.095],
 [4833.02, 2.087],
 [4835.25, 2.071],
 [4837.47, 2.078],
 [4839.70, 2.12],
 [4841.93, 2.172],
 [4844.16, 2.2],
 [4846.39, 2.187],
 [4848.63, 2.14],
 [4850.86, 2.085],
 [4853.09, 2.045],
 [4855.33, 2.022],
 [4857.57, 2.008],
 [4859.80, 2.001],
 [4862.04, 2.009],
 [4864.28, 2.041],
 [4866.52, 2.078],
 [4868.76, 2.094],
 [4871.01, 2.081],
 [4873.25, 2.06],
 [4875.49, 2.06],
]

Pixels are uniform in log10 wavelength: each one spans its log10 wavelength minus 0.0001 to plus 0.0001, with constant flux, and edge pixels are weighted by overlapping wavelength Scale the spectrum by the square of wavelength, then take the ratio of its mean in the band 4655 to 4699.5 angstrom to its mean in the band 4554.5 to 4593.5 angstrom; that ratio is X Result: 1.07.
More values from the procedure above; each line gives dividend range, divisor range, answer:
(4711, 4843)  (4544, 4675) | 1.15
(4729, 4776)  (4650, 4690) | 1.10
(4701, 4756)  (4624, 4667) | 1.12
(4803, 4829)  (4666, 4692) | 1.13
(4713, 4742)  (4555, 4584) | 1.20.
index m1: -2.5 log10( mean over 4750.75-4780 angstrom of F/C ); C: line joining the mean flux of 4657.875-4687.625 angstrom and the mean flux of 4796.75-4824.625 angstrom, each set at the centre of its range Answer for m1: 0.03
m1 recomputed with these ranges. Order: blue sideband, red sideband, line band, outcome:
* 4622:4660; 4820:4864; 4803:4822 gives -0.06 mag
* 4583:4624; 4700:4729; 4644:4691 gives 0.05 mag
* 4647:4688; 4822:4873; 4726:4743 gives -0.11 mag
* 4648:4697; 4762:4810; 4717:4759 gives -0.06 mag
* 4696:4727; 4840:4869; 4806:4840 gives -0.03 mag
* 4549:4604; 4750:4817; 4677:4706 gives -0.02 mag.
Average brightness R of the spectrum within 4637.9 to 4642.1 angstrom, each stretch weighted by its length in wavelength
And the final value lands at 2.02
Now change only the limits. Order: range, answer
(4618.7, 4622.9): 2.12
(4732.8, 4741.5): 2.31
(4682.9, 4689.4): 2.07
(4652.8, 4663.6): 2.04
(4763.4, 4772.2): 2.08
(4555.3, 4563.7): 2.02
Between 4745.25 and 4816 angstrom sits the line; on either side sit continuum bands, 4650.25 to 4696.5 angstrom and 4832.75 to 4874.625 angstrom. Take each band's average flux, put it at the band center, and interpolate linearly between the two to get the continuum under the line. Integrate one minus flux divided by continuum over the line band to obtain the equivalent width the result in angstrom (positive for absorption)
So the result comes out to -2.2 angstrom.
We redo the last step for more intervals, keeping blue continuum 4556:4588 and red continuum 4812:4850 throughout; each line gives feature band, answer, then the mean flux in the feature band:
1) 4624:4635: -0.47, 2.14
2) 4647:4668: 0.38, 2.03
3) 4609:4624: -0.38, 2.09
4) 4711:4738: -1.97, 2.25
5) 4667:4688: 0.19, 2.05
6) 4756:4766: 0.34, 2.05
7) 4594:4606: 0.29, 1.98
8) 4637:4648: 0.27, 2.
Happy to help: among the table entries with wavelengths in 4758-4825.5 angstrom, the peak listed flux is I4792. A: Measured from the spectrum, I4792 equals 2.249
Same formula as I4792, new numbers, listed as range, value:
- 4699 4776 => 2.327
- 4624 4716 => 2.267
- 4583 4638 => 2.166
